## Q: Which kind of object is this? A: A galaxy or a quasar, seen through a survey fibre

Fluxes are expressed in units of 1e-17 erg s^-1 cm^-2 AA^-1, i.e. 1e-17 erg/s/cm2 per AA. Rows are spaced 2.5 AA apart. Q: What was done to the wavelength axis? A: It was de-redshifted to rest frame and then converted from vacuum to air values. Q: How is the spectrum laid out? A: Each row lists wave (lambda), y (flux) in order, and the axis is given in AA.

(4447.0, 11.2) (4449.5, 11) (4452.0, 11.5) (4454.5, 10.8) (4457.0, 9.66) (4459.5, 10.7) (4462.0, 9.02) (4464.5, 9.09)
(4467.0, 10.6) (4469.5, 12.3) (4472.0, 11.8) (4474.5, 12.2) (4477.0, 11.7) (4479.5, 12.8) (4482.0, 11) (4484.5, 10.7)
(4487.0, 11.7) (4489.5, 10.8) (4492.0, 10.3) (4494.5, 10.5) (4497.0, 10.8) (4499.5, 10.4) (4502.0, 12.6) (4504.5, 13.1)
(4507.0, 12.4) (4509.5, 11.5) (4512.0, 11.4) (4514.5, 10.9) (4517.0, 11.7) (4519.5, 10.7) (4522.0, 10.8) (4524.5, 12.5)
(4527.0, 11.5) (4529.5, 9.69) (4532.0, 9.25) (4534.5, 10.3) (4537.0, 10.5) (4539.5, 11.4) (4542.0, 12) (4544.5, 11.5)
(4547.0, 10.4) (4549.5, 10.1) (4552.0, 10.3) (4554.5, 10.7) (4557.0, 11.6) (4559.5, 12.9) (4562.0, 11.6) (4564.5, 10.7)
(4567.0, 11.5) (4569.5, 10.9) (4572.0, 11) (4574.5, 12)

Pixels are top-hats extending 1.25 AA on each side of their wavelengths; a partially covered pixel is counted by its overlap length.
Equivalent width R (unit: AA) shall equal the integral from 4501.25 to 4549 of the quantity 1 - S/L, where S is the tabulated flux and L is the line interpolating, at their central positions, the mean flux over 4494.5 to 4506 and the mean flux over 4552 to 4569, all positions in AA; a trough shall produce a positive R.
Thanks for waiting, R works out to 1.2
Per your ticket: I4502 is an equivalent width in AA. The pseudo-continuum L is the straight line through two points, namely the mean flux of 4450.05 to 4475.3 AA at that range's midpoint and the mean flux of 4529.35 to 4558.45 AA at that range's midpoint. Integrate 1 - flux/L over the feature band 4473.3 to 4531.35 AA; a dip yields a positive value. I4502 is -3.4 AA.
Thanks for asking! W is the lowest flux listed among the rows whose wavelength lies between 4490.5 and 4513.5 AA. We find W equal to 10.3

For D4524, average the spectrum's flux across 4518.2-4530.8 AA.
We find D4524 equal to 11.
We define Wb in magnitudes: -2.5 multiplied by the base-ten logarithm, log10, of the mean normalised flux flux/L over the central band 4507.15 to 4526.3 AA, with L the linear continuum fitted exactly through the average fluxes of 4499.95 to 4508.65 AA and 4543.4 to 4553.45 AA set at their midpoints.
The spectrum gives 0.04 mag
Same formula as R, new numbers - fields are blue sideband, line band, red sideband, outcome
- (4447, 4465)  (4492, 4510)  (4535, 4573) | -1.4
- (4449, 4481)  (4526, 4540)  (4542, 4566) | 0.9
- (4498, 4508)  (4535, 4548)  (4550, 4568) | 0.5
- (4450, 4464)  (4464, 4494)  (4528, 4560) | -2.5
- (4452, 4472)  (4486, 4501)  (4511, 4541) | -0.1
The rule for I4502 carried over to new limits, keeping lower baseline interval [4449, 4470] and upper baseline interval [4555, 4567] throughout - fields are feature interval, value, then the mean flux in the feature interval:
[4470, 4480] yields -1.4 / 12.1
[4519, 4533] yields 0.5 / 10.8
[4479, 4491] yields -0.6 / 11.3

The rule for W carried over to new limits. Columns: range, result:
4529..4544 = 9.25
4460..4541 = 9.02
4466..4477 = 10.6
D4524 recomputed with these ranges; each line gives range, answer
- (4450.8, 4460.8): 10.7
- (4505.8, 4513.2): 11.8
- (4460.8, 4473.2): 10.6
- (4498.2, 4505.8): 12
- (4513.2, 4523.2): 11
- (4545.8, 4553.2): 10.3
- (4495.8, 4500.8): 10.6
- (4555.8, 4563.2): 12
